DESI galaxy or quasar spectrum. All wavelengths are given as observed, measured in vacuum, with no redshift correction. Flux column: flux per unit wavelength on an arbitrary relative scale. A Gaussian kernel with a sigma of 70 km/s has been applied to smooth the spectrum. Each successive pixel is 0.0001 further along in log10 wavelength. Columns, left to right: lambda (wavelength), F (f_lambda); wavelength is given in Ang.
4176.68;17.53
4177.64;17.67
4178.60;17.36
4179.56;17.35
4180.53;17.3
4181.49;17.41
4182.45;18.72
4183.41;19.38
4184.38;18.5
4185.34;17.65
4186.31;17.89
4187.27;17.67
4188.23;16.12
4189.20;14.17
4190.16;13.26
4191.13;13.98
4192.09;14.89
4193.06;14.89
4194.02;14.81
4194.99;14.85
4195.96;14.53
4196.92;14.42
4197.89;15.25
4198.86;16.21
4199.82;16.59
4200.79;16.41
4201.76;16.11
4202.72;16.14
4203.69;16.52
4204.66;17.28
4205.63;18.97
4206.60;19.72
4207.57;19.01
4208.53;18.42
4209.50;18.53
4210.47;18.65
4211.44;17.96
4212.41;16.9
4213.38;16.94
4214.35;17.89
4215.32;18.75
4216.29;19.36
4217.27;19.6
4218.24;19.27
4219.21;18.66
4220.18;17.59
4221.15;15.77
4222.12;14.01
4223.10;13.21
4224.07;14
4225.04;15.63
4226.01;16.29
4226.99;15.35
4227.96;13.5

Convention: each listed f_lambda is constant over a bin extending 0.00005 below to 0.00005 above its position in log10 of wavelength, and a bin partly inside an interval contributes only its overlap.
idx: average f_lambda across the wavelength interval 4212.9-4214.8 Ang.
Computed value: 17.4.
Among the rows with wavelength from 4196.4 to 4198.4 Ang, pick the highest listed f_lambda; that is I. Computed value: 15.25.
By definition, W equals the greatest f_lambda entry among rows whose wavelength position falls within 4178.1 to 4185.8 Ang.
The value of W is 19.38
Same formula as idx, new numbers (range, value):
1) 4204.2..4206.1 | 18.1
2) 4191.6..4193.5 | 14.9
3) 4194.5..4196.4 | 14.6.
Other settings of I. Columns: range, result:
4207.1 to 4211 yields 19.01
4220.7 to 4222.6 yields 15.77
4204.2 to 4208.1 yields 19.72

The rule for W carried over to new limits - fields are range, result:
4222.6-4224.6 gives 14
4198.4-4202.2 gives 16.59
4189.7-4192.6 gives 14.89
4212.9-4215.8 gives 18.75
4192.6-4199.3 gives 16.21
